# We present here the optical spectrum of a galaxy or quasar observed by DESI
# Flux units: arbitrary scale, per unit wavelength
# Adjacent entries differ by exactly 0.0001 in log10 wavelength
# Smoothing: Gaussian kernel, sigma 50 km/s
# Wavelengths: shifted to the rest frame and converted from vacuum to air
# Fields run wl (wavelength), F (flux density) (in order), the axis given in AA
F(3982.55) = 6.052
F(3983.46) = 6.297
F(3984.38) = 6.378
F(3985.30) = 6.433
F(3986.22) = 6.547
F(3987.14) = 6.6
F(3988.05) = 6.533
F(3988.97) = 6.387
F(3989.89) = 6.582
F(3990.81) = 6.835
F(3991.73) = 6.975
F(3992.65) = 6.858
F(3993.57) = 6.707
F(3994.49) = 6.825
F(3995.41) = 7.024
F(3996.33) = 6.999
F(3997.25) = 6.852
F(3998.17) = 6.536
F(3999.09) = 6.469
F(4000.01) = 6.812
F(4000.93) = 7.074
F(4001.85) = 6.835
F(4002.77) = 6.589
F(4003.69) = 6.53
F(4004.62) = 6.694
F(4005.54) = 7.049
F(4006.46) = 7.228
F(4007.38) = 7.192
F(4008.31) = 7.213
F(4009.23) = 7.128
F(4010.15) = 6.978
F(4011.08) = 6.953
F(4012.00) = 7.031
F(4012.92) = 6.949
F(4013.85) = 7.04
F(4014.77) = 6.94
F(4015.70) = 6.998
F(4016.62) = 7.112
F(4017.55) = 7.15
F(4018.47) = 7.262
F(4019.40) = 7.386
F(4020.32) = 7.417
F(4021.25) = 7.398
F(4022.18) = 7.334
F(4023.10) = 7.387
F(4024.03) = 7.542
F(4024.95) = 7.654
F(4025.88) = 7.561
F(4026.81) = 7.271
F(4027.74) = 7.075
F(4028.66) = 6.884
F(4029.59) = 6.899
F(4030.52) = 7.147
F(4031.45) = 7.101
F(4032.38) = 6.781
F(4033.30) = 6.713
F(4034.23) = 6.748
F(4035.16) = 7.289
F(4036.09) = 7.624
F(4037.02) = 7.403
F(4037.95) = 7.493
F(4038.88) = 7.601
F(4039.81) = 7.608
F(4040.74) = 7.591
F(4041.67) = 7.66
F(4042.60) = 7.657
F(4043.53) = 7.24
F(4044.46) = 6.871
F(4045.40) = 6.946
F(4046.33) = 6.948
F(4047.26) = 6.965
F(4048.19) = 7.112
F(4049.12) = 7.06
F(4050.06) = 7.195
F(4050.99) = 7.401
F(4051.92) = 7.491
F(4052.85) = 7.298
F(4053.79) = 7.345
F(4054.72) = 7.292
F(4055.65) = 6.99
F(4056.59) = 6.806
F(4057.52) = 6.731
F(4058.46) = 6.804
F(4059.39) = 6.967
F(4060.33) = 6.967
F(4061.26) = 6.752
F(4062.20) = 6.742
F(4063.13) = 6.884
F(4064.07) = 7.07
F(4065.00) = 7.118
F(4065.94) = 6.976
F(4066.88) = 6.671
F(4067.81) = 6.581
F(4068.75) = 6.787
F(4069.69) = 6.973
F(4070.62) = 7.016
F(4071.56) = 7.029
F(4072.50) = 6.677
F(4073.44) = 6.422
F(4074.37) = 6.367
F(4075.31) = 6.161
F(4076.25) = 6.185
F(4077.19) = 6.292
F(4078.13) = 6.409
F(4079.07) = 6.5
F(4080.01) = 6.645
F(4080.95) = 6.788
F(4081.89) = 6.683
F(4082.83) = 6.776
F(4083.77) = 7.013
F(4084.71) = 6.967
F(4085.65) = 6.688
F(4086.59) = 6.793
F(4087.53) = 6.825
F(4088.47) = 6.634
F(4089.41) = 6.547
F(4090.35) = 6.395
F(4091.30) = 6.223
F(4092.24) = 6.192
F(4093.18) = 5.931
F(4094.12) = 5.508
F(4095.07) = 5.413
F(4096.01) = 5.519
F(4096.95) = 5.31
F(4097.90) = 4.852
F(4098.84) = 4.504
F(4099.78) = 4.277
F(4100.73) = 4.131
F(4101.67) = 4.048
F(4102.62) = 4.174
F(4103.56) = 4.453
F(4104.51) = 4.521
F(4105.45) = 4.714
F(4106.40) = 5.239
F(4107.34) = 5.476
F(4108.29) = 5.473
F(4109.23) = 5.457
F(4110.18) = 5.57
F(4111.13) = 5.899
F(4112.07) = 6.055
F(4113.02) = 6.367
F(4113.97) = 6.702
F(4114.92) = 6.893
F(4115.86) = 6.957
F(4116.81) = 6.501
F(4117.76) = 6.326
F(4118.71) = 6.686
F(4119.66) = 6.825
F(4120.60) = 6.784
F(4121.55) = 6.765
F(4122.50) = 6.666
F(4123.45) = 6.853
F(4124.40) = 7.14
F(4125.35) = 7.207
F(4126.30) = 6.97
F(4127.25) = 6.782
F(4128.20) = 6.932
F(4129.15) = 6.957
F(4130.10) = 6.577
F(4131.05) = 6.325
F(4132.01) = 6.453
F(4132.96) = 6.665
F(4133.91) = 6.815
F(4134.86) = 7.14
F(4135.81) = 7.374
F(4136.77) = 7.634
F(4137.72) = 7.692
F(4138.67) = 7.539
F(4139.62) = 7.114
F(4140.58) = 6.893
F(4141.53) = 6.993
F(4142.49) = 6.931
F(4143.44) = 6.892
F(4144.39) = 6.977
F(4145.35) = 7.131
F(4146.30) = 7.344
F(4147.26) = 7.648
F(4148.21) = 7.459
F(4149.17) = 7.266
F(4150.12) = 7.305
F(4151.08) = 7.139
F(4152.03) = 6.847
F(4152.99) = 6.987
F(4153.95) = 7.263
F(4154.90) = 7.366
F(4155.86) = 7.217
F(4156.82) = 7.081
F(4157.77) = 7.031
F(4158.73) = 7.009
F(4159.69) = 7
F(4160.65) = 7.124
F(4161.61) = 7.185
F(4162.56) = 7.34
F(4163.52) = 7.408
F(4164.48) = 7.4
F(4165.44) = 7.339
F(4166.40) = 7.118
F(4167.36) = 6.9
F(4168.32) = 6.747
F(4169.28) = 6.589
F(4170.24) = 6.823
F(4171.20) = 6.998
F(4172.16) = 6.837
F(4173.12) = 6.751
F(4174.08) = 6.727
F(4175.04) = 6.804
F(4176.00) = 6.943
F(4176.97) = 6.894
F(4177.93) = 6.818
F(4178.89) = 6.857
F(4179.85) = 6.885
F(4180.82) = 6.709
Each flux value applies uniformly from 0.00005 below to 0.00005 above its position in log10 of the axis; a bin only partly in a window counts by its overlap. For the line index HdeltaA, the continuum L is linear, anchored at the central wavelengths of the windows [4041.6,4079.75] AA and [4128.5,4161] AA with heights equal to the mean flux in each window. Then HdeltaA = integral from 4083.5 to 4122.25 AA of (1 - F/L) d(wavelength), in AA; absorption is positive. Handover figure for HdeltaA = 6.4 AA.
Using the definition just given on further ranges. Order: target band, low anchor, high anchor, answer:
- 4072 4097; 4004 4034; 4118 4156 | 2.5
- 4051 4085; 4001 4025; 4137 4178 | 1.4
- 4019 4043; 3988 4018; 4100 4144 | -2.0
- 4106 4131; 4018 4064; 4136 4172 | 2.4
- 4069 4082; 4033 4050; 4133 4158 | 1.2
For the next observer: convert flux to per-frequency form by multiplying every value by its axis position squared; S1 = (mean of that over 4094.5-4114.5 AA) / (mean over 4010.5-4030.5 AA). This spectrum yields 0.7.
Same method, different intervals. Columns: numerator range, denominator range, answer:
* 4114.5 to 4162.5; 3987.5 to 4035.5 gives 1.07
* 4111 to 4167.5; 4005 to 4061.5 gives 1.03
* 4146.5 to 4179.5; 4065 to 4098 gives 1.14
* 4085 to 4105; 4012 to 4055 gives 0.78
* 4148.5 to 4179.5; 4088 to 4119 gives 1.29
